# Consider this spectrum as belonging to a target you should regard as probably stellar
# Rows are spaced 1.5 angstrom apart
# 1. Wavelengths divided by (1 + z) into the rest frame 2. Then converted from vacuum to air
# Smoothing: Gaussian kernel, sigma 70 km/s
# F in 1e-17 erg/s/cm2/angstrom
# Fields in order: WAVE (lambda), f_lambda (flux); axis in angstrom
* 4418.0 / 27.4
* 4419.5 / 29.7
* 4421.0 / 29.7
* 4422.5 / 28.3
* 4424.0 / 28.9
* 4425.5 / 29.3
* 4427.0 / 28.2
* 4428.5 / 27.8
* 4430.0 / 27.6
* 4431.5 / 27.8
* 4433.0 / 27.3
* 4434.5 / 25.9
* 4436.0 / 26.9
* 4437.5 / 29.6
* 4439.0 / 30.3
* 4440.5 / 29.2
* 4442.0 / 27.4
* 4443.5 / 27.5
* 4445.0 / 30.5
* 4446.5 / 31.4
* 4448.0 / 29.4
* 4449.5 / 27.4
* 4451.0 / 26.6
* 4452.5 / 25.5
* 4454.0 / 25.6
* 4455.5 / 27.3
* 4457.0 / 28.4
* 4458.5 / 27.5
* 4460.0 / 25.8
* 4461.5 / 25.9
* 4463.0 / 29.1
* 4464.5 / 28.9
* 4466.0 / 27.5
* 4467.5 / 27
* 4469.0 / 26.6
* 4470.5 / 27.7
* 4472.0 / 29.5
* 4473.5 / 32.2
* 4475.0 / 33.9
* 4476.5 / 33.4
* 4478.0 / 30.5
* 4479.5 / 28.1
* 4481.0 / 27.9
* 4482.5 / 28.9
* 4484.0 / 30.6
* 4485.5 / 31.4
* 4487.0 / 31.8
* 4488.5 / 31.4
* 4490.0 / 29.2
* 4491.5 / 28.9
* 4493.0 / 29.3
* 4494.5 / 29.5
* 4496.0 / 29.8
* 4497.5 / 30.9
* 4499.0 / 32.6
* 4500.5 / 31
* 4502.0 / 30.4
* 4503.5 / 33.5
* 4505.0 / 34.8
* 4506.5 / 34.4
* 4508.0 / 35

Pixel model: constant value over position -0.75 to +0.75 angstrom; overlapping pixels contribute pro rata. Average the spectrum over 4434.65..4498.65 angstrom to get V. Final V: 29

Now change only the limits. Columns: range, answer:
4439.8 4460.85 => 27.8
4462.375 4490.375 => 29.8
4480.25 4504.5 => 30.5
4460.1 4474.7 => 28.3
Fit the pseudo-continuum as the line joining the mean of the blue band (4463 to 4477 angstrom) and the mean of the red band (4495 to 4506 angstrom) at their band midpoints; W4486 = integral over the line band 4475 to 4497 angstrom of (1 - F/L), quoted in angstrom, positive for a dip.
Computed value 0.4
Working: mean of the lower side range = 29.5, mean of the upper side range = 31.9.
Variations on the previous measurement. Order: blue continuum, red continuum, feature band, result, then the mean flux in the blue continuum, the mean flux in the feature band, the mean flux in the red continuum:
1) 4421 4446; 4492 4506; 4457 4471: 1.1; 28.4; 27.4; 31.3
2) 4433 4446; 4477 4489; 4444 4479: 0.8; 28.4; 28.6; 30.1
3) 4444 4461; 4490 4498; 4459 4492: -0.7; 27.7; 29.4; 29.6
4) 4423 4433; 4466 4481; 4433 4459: 0.7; 28.2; 28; 29.7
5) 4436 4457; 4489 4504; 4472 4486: -0.5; 28.2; 30.7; 30.5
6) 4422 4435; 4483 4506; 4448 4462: 1.1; 27.9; 26.8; 31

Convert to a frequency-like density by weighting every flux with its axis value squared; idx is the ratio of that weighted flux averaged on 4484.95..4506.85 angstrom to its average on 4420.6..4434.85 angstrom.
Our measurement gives 1.1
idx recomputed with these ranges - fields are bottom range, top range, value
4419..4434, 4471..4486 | 1.10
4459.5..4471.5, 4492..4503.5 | 1.14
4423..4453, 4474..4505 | 1.11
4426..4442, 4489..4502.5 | 1.11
